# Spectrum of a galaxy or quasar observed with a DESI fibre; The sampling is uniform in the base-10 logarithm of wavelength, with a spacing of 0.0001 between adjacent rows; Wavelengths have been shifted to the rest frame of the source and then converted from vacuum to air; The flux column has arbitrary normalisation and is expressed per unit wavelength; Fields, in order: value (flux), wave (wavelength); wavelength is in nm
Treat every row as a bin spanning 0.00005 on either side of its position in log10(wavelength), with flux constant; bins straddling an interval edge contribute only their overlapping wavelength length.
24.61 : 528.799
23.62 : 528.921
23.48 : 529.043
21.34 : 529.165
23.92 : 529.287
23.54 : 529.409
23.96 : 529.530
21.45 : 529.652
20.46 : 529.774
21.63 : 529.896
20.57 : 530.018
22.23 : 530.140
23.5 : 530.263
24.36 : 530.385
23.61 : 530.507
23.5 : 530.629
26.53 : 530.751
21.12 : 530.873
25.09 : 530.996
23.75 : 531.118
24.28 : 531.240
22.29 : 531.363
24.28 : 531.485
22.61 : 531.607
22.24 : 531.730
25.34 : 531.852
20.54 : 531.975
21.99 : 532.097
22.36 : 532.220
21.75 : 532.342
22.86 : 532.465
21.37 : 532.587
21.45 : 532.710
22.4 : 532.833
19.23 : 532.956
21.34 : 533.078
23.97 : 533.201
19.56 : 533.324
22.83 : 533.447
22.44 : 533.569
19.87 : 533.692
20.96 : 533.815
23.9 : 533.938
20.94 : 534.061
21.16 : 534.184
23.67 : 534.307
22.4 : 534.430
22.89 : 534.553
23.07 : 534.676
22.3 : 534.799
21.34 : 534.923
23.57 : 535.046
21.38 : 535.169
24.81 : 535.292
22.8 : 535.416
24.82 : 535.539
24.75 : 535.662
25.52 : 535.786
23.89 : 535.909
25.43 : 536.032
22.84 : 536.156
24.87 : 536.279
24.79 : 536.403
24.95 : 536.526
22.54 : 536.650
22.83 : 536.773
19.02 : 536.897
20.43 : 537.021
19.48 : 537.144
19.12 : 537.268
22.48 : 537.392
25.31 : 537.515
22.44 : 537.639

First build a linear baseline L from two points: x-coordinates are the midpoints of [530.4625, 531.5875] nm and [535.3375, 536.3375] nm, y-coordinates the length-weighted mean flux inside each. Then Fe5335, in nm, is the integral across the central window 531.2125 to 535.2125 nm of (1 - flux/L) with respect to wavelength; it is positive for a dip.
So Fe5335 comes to 0.31 nm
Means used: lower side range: 23.8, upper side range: 24.4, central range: 22.2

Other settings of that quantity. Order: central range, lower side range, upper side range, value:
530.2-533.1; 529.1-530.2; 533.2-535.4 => -0.09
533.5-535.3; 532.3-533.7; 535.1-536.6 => 0.05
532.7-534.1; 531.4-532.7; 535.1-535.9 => 0.09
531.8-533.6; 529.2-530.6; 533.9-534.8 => 0.05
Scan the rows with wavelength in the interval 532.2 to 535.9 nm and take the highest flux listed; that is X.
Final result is 25.52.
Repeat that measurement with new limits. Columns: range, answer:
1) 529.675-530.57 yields 24.36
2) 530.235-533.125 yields 26.53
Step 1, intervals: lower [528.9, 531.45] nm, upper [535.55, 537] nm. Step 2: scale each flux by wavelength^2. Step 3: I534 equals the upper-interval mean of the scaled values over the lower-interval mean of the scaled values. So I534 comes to 1.05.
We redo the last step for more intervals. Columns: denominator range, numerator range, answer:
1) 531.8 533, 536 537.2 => 1.05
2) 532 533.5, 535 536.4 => 1.12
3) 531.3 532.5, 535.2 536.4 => 1.09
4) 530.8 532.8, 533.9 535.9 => 1.03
